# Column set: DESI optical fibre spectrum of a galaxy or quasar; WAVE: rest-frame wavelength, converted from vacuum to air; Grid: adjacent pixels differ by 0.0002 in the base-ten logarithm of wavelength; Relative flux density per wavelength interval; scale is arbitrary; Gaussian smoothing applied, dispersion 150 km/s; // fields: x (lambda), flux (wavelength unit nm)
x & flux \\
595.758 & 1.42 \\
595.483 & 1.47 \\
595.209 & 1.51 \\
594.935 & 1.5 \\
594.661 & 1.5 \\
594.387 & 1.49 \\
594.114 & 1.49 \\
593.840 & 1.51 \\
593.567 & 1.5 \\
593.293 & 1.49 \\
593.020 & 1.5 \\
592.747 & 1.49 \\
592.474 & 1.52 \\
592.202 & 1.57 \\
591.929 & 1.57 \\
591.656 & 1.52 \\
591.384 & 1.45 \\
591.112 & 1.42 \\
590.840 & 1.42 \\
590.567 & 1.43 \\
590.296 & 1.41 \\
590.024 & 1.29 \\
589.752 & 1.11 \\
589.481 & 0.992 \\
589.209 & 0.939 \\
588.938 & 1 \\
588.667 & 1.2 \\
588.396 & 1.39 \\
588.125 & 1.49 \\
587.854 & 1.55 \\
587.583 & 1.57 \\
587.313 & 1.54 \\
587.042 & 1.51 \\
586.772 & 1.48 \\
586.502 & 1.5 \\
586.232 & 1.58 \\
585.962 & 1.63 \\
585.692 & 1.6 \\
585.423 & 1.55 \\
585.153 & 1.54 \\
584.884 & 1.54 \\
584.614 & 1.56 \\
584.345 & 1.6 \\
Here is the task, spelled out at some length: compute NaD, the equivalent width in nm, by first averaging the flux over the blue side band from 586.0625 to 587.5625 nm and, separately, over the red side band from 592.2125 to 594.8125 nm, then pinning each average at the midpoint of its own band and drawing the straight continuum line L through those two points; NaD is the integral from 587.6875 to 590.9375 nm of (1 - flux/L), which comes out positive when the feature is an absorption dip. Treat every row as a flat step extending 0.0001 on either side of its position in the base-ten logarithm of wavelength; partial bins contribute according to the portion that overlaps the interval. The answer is 0.53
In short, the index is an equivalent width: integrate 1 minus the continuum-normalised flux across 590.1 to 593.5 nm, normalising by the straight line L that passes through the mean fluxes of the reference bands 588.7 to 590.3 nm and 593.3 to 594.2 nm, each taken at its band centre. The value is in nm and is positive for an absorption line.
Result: -0.43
